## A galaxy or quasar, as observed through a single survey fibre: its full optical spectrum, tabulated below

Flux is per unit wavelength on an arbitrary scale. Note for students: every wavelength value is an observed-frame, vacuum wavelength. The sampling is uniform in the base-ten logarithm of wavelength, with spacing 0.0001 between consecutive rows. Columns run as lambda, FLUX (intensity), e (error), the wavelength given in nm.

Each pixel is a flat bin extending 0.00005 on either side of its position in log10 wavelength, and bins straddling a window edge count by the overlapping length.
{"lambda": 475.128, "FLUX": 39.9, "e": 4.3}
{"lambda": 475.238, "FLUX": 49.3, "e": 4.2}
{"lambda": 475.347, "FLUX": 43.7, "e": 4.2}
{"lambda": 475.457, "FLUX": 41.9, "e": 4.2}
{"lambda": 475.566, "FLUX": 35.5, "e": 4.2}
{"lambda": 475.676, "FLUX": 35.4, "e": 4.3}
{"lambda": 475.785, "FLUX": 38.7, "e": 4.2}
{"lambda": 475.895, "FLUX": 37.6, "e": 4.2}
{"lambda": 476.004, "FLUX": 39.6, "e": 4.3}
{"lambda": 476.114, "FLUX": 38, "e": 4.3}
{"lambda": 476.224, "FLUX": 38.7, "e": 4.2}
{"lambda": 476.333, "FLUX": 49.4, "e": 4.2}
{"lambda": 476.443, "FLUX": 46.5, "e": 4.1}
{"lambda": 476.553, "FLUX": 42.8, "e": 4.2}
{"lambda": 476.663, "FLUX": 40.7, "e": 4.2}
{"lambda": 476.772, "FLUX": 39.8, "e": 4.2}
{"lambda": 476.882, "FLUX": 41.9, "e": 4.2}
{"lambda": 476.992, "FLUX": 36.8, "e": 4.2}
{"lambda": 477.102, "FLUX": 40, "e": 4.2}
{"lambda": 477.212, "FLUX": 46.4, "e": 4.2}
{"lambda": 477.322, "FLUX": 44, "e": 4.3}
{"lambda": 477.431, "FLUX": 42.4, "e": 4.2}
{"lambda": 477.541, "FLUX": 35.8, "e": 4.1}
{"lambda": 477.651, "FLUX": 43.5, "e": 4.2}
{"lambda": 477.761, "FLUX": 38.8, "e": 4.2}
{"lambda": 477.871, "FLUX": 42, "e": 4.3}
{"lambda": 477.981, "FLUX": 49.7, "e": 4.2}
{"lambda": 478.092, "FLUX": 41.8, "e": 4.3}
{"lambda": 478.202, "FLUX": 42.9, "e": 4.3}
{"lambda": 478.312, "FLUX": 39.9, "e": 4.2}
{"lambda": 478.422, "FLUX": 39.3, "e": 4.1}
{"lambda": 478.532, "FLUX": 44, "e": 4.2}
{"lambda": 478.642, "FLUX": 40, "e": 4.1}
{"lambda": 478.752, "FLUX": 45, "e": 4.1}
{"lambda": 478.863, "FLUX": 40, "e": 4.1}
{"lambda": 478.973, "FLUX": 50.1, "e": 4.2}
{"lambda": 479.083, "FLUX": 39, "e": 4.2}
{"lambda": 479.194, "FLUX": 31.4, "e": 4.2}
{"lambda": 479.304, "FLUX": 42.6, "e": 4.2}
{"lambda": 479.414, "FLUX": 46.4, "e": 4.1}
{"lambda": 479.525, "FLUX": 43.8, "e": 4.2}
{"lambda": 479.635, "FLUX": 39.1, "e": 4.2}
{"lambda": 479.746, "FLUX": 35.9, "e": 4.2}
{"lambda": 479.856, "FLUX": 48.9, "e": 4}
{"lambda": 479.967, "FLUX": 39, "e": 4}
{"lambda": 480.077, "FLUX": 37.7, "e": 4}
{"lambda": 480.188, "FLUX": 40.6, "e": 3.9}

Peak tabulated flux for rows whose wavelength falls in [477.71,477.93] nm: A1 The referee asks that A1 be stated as 42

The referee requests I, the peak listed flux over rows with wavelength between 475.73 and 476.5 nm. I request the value 49.4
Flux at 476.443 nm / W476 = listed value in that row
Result 46.5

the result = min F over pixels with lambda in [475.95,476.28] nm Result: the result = 38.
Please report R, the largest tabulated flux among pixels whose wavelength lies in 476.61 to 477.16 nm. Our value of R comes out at 41.9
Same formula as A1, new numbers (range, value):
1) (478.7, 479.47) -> 50.1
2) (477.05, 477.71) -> 46.4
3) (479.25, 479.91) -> 48.9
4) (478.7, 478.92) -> 45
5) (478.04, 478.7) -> 44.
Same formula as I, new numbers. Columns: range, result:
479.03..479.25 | 39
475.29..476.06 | 43.7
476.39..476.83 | 46.5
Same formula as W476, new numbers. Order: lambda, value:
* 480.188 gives 40.6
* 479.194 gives 31.4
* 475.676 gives 35.4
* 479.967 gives 39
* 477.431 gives 42.4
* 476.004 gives 39.6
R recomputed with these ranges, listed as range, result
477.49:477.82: 43.5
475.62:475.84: 38.7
